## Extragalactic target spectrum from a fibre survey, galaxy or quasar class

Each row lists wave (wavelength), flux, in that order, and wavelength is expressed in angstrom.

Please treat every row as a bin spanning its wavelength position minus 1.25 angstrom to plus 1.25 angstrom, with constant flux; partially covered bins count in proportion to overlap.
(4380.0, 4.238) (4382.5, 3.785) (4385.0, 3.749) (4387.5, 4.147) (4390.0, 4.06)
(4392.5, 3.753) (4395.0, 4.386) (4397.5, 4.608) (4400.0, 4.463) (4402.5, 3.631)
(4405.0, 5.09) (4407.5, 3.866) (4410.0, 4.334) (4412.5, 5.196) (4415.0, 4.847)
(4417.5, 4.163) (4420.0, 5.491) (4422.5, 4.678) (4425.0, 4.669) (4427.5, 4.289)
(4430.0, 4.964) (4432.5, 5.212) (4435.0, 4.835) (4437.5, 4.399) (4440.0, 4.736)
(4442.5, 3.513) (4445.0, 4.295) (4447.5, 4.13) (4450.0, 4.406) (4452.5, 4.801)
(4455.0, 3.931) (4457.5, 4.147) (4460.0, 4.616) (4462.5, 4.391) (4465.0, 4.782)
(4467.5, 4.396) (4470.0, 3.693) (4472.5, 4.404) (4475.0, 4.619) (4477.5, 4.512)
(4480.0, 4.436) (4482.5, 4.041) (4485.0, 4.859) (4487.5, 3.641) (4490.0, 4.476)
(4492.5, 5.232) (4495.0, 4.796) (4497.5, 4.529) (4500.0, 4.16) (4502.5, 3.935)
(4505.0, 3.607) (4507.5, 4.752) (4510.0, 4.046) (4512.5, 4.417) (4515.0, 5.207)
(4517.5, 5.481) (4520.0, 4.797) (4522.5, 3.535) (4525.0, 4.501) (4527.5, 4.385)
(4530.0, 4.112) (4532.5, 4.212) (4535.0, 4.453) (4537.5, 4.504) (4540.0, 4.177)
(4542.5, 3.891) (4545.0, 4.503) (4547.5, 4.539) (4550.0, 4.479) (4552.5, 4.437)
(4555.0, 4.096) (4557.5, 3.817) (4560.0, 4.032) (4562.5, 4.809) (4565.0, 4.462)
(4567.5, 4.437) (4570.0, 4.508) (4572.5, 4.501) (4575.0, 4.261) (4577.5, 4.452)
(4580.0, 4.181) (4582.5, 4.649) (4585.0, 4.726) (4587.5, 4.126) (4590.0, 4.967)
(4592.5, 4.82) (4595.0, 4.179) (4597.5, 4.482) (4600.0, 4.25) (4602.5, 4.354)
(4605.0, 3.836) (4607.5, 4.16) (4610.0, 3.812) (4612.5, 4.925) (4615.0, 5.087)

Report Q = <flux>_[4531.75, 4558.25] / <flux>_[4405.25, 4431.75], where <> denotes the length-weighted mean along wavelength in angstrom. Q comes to 0.92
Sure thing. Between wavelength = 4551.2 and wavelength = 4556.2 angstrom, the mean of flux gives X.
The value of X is 4.27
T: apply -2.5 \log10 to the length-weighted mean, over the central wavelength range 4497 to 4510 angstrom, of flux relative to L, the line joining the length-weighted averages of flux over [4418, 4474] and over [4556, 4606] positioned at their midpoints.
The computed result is 0.07 mag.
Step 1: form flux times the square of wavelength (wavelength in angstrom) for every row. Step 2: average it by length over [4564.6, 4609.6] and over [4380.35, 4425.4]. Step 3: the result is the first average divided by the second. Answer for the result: 1.09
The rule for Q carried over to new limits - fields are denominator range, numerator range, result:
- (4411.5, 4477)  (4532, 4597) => 0.97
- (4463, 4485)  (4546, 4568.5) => 0.99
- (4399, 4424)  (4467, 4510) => 0.95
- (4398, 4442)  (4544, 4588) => 0.95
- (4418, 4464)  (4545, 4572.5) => 0.97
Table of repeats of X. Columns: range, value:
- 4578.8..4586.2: 4.52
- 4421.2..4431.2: 4.65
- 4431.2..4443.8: 4.54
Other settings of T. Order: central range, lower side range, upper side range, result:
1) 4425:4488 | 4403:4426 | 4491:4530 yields 0.04 mag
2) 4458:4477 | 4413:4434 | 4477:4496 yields 0.04 mag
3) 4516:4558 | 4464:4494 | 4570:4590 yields 0.02 mag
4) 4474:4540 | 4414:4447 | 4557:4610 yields 0.02 mag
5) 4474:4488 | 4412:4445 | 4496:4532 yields 0.03 mag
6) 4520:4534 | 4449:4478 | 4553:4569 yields 0.03 mag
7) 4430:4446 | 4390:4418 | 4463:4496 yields -0.03 mag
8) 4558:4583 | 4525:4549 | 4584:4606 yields -0.01 mag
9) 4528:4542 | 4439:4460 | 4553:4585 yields 0.02 mag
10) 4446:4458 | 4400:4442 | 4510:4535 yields 0.07 mag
